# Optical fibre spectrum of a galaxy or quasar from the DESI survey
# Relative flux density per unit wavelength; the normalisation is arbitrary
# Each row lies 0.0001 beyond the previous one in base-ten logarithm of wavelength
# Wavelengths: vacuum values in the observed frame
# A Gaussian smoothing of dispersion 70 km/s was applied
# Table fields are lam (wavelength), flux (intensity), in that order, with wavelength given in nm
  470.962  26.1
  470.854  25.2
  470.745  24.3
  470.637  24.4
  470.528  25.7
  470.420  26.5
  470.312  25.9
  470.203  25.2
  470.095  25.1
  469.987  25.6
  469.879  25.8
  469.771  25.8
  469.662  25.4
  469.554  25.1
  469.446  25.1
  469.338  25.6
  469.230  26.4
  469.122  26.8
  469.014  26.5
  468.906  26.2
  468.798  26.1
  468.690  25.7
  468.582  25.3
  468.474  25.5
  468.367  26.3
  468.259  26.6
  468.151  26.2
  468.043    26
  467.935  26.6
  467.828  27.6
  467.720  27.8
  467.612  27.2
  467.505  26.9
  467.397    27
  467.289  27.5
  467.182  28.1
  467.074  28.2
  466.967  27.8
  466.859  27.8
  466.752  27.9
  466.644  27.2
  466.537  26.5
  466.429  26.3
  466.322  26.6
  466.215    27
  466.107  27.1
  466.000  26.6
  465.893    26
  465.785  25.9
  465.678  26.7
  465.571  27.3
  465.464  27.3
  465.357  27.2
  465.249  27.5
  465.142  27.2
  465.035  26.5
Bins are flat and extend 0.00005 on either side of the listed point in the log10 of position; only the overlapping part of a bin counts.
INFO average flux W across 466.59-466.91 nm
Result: 27.7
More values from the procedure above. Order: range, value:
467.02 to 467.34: 28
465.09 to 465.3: 27.4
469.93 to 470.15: 25.4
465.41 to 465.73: 27.2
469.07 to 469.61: 25.8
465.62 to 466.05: 26.3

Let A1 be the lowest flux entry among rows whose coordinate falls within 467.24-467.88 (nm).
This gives 26.9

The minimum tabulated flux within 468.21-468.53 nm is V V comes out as 25.5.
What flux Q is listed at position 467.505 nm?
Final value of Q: 26.9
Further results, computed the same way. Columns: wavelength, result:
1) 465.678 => 26.7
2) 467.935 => 26.6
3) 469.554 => 25.1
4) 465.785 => 25.9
